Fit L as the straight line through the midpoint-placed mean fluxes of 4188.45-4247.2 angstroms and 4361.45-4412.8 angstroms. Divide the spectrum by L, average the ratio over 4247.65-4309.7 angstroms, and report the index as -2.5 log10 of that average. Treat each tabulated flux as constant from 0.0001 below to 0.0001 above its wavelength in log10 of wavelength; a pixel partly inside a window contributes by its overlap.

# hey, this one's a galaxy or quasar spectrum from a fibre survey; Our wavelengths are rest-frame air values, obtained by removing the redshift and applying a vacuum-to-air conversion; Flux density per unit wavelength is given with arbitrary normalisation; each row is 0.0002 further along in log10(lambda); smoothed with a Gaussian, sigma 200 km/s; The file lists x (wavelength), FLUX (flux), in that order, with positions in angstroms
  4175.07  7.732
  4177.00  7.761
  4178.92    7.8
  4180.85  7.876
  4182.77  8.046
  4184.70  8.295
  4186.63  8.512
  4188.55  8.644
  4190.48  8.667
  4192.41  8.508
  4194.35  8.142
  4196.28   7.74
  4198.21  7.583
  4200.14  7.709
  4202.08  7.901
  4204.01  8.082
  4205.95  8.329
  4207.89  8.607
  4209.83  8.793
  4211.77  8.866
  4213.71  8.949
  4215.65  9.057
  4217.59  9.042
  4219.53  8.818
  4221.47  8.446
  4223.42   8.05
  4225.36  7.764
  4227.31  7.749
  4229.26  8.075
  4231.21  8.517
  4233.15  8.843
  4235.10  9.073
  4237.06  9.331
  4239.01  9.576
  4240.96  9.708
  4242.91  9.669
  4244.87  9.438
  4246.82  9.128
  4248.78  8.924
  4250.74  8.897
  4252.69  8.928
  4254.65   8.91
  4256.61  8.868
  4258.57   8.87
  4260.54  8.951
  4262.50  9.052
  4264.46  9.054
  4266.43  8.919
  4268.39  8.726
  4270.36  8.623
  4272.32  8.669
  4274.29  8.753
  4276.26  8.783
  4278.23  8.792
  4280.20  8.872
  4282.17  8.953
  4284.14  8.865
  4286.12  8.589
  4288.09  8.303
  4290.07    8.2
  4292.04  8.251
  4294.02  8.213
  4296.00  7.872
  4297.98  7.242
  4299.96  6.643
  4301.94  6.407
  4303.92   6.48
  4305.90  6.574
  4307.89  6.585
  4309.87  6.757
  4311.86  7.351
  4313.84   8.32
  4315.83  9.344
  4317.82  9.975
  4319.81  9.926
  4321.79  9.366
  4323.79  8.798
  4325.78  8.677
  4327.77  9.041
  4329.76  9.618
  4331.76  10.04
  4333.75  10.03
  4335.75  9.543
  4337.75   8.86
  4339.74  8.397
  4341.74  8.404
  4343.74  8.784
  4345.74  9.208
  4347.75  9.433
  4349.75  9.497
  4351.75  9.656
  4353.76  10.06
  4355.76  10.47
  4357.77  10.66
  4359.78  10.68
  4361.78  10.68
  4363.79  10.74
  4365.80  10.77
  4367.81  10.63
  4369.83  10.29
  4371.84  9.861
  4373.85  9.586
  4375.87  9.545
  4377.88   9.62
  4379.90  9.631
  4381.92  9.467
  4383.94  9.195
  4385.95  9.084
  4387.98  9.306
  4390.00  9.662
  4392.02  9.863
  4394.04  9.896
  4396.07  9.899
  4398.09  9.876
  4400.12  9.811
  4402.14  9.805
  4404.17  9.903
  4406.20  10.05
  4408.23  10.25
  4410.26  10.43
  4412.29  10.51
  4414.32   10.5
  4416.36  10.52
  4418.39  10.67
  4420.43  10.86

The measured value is 0.10 mag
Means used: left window 8.6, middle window 8.29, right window 9.92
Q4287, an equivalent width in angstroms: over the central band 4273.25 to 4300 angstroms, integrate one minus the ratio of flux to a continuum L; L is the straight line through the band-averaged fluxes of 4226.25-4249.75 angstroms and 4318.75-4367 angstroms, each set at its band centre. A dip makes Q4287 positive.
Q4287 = 2.7 angstroms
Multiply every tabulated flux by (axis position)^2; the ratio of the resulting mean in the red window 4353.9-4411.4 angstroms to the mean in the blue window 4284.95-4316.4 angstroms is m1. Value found 1.4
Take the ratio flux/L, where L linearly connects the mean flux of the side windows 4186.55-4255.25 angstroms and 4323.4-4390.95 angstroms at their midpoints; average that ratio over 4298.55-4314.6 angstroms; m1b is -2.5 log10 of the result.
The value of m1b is 0.325 mag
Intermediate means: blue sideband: 8.64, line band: 6.88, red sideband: 9.65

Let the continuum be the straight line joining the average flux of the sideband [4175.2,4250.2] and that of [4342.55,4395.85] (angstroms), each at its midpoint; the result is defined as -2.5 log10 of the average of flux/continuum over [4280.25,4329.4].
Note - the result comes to 0.144 mag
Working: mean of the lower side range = 8.52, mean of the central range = 8.15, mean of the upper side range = 9.85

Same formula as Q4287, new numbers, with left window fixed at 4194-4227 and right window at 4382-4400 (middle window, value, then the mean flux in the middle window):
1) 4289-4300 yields 1.34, 7.83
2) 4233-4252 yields -1.57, 9.27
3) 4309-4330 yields 0.66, 8.82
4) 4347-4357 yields -0.56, 9.86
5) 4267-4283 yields 0.03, 8.78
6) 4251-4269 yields -0.49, 8.93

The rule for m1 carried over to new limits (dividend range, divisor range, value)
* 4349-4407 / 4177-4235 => 1.29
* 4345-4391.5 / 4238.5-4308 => 1.22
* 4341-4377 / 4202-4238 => 1.24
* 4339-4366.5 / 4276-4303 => 1.25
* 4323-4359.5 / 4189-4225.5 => 1.20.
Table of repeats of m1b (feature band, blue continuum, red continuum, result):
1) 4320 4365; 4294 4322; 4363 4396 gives -0.10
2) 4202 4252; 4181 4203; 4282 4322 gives -0.09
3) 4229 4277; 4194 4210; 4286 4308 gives -0.16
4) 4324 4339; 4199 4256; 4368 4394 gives 0.00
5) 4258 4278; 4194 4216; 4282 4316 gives -0.13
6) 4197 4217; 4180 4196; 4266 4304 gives -0.01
